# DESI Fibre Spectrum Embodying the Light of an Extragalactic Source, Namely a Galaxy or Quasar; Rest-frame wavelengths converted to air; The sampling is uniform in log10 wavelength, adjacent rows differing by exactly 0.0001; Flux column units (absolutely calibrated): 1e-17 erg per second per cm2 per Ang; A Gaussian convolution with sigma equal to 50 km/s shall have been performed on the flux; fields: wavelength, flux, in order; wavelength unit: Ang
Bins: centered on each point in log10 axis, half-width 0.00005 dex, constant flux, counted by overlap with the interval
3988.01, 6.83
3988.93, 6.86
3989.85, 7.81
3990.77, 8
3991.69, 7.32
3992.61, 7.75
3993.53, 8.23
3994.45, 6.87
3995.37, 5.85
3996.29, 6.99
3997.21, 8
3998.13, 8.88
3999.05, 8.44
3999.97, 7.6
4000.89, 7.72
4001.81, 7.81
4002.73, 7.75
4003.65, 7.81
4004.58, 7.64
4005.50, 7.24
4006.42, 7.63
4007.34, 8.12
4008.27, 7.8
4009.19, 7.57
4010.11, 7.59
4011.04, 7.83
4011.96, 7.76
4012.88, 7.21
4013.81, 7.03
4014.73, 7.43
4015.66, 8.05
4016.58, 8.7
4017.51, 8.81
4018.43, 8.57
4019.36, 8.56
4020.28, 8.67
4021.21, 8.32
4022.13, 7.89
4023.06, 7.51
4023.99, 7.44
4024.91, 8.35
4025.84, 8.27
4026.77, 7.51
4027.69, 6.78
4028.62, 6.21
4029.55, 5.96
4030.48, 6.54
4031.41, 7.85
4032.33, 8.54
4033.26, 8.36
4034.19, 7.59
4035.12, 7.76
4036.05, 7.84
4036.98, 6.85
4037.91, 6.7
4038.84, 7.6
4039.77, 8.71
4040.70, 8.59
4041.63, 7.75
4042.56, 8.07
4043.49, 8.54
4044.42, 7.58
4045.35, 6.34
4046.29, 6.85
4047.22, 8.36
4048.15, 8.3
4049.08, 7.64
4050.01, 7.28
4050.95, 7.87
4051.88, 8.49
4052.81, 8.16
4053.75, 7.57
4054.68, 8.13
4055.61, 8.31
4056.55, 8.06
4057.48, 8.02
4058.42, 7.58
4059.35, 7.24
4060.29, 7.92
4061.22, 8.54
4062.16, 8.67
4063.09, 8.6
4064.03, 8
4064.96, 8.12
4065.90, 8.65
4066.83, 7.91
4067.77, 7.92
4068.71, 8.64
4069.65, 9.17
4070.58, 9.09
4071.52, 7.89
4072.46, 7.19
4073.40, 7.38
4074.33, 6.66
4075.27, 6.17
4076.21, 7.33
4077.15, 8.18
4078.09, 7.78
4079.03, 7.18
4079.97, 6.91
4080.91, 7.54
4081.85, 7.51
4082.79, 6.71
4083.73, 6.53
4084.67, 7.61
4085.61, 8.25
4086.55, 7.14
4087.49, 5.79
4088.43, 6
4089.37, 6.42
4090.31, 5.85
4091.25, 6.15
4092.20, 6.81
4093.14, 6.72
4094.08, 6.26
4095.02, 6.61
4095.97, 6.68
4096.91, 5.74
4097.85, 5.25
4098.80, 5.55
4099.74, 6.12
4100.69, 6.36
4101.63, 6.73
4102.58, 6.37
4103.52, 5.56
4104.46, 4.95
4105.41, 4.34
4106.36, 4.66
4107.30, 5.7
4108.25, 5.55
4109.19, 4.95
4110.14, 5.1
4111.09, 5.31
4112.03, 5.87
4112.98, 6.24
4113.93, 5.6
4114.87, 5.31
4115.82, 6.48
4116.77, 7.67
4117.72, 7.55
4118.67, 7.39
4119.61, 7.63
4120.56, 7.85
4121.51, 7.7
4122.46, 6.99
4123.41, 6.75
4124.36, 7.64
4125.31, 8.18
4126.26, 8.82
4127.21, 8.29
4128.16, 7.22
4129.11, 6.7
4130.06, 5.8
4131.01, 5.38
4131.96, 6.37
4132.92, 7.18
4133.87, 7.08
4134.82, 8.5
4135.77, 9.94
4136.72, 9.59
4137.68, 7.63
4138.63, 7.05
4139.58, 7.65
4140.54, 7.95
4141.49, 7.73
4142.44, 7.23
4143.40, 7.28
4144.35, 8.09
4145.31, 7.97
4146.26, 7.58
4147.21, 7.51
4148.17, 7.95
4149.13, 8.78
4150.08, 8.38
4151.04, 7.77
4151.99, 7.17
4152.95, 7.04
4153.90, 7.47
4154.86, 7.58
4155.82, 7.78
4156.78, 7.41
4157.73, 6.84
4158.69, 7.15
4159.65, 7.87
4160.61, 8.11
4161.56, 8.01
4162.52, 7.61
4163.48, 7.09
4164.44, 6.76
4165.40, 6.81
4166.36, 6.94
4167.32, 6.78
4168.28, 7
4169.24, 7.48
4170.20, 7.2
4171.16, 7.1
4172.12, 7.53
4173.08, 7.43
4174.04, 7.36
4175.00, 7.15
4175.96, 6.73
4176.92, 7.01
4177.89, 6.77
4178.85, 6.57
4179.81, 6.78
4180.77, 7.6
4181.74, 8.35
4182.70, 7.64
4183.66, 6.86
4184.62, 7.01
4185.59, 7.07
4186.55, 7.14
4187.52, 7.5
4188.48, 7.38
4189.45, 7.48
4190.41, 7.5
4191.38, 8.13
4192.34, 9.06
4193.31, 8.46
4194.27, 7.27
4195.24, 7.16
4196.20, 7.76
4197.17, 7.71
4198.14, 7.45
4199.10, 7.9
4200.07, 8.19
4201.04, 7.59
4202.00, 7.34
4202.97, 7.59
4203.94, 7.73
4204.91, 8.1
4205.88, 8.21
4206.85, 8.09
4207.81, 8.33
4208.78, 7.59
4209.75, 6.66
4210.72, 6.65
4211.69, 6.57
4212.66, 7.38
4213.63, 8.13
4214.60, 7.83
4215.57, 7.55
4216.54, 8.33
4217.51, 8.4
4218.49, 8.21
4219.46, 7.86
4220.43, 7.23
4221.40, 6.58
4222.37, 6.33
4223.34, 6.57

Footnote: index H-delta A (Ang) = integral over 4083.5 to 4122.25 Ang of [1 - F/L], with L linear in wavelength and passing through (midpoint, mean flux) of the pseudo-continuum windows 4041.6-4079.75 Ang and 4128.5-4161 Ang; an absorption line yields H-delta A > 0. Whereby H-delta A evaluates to 7.36 Ang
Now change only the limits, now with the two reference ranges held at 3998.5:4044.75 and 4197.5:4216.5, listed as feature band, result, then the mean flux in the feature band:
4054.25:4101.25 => 2.69 Ang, 7.29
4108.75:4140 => 2.54 Ang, 7.08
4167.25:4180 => 0.98 Ang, 7.08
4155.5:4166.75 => 0.46 Ang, 7.36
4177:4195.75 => 0.51 Ang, 7.45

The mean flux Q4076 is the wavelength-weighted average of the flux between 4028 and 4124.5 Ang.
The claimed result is 7.13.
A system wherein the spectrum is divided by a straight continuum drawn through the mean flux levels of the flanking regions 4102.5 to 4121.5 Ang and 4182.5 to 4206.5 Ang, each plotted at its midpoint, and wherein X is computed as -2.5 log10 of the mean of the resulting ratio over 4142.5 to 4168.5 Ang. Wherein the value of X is -0.094 mag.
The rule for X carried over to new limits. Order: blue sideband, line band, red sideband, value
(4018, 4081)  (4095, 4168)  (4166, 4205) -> 0.09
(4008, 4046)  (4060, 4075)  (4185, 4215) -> -0.06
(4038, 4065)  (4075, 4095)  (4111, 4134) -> 0.09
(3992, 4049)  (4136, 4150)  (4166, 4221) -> -0.05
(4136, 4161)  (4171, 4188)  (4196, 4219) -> 0.08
